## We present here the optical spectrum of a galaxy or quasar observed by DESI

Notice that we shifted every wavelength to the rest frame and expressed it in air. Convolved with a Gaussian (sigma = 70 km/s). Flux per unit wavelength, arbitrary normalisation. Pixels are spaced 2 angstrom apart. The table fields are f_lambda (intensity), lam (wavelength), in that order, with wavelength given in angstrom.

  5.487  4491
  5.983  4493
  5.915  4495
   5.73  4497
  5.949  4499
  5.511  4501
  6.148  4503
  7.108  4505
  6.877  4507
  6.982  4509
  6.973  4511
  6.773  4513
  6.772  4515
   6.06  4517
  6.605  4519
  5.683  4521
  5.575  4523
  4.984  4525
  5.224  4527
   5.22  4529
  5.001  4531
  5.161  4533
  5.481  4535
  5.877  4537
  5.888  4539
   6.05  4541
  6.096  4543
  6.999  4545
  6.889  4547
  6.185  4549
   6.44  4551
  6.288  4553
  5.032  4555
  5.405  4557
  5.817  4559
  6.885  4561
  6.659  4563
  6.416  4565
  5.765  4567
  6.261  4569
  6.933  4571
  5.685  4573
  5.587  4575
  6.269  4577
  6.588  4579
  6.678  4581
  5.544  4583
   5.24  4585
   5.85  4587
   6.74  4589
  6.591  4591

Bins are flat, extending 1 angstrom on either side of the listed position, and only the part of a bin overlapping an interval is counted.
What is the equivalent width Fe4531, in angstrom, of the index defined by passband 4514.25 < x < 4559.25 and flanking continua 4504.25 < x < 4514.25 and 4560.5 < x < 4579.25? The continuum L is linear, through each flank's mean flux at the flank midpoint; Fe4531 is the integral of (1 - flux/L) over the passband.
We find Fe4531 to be 5.28 angstrom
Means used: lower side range 6.93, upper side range 6.28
